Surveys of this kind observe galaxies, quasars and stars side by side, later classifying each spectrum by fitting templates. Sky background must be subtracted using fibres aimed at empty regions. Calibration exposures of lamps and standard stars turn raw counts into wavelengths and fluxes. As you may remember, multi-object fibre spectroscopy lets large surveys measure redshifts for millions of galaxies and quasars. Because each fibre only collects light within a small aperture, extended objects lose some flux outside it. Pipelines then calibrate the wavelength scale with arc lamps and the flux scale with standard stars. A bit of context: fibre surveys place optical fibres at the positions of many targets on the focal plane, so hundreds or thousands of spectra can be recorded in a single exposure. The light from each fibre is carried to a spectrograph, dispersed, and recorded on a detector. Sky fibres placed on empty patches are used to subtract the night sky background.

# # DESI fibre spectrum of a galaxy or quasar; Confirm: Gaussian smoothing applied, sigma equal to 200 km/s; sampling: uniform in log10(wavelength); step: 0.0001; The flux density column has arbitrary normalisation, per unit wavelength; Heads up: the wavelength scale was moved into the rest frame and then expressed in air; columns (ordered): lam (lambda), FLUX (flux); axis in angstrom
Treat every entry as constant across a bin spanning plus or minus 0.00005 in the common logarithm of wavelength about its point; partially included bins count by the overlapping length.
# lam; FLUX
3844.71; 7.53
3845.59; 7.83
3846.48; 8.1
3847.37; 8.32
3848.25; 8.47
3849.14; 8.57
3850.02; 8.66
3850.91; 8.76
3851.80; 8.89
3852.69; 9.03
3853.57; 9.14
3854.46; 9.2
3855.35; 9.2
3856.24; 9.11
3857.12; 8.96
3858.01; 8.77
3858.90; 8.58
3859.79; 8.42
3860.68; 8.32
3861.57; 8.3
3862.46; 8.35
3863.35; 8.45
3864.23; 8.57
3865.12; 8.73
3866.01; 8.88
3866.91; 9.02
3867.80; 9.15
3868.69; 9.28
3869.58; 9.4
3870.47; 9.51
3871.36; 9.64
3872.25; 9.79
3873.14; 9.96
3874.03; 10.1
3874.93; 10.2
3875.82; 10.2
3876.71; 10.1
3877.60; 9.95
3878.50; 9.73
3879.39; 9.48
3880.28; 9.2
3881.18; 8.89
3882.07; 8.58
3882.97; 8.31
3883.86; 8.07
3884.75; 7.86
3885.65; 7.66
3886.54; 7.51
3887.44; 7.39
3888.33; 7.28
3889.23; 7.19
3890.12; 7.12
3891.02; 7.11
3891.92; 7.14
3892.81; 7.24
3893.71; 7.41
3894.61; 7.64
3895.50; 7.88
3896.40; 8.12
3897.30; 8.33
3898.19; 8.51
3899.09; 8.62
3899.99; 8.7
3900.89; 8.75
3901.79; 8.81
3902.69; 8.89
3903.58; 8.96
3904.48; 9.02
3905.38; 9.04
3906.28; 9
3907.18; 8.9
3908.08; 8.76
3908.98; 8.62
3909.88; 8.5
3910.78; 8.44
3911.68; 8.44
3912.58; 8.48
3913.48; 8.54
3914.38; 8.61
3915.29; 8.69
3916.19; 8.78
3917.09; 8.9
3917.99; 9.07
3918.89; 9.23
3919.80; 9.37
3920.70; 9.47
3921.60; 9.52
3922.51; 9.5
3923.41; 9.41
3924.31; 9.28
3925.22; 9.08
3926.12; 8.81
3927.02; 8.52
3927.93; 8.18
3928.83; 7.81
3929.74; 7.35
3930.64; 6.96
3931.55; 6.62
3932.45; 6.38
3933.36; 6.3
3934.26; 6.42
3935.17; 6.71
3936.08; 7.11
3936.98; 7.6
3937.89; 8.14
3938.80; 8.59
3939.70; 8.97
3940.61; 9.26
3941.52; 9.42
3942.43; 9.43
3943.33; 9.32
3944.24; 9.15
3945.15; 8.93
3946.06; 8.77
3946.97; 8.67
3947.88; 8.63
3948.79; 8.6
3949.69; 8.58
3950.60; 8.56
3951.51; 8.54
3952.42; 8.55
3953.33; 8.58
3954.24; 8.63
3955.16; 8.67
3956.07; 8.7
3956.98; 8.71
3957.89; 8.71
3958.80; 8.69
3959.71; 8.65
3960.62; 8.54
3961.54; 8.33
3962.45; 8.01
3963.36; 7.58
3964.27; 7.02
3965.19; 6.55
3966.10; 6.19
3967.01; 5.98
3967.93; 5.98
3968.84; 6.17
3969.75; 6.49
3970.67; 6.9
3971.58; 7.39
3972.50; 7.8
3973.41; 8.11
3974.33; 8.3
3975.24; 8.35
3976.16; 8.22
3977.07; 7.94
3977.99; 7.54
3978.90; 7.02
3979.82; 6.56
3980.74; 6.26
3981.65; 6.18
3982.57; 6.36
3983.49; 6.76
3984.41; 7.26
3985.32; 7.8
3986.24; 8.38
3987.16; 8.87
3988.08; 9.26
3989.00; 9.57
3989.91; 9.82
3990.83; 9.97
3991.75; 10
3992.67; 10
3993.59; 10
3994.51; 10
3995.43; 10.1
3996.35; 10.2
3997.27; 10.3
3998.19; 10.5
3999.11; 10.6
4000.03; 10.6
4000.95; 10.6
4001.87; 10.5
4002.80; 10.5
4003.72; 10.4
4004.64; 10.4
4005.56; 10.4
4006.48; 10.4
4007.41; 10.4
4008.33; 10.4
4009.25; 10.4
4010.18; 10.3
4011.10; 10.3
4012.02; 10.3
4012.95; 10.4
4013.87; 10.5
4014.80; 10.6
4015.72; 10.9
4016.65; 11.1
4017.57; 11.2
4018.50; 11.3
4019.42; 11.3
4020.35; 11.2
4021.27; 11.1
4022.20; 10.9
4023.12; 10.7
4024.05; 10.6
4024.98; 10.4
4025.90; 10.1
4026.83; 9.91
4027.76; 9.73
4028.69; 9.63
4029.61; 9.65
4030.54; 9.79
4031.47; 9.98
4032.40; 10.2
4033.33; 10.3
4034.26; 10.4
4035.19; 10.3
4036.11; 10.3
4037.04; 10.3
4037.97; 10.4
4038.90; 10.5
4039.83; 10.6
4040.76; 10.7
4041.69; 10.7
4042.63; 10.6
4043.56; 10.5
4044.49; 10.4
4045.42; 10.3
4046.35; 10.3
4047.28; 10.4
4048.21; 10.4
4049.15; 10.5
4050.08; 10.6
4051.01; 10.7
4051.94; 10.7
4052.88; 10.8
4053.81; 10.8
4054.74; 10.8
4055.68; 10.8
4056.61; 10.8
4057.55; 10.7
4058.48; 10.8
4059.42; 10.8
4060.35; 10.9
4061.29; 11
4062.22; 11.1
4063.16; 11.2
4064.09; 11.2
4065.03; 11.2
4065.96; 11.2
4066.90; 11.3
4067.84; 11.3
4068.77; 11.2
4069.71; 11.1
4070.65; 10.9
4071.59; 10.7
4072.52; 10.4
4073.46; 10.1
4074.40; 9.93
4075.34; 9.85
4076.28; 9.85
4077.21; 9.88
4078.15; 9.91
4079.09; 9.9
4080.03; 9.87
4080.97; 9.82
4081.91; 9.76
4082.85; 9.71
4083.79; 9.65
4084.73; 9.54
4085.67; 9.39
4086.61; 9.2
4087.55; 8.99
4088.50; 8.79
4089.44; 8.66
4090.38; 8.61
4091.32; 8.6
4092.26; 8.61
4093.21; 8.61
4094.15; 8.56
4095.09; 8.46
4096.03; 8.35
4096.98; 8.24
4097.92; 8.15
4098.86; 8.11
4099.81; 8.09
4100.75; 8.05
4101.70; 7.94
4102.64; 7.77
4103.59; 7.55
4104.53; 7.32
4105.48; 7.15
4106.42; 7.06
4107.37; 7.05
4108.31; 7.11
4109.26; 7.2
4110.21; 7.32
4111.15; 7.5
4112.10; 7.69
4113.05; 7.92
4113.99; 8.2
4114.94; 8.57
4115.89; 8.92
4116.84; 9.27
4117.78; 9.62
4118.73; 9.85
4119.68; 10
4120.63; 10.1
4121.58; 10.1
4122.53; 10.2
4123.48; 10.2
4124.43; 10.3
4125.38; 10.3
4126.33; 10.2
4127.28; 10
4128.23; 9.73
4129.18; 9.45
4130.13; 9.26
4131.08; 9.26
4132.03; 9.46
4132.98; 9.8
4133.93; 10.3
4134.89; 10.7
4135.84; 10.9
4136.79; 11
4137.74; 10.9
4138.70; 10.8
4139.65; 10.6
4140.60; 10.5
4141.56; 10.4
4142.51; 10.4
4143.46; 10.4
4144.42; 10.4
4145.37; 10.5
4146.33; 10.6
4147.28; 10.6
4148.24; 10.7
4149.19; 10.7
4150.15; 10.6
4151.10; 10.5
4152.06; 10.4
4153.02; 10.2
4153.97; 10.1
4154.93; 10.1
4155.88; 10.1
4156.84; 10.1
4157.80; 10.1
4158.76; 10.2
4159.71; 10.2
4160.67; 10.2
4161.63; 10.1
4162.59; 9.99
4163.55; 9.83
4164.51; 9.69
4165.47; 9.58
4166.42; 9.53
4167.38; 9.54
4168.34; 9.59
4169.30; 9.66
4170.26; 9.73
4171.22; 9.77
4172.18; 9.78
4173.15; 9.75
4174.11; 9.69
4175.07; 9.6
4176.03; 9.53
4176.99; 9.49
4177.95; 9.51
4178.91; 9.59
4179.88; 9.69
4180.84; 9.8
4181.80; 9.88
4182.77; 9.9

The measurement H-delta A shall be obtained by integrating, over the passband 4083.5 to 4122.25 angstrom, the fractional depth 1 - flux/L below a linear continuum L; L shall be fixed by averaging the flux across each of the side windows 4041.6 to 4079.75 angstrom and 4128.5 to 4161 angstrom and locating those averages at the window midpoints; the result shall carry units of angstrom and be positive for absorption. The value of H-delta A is 7.52 angstrom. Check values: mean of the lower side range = 10.6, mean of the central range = 8.44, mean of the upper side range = 10.3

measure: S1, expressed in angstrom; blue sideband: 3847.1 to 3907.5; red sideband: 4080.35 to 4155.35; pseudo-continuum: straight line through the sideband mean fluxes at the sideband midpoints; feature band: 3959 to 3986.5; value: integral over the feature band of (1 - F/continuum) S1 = 5.1 angstrom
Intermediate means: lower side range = 8.68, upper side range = 9.32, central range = 7.29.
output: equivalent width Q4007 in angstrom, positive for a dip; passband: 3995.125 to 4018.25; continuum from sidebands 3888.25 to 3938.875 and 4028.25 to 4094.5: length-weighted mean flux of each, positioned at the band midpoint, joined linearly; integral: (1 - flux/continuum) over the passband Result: -2.5 angstrom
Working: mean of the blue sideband 8.25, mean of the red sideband 10.2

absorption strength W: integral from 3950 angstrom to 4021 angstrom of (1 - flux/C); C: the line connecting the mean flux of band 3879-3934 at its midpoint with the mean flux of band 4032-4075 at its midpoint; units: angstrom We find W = 4.9 angstrom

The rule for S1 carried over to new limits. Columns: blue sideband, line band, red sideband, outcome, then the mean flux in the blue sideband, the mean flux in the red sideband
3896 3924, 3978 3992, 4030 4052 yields 2.6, 8.84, 10.4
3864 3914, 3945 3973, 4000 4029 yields 5.1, 8.65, 10.5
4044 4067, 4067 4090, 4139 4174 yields 1.5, 10.8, 10.1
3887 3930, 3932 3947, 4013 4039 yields 1.4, 8.47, 10.5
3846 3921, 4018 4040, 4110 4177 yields -2.4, 8.69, 9.89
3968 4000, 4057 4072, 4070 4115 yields -4.2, 8.39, 8.73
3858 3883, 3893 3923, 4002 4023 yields 2.8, 9.19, 10.7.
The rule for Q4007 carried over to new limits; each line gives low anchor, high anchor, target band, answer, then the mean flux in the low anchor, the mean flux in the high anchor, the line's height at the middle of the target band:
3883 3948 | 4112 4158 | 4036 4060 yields -3.2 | 8.32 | 10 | 9.36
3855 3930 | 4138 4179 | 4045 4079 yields -3.9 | 8.7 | 10.1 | 9.58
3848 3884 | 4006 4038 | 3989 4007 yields 0.0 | 9.08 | 10.4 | 10.2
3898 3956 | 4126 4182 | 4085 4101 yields 1.8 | 8.54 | 10.1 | 9.65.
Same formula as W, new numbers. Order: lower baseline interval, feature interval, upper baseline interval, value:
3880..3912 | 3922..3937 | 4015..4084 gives 1.61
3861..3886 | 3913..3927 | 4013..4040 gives 0.69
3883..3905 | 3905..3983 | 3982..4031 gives 6.35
